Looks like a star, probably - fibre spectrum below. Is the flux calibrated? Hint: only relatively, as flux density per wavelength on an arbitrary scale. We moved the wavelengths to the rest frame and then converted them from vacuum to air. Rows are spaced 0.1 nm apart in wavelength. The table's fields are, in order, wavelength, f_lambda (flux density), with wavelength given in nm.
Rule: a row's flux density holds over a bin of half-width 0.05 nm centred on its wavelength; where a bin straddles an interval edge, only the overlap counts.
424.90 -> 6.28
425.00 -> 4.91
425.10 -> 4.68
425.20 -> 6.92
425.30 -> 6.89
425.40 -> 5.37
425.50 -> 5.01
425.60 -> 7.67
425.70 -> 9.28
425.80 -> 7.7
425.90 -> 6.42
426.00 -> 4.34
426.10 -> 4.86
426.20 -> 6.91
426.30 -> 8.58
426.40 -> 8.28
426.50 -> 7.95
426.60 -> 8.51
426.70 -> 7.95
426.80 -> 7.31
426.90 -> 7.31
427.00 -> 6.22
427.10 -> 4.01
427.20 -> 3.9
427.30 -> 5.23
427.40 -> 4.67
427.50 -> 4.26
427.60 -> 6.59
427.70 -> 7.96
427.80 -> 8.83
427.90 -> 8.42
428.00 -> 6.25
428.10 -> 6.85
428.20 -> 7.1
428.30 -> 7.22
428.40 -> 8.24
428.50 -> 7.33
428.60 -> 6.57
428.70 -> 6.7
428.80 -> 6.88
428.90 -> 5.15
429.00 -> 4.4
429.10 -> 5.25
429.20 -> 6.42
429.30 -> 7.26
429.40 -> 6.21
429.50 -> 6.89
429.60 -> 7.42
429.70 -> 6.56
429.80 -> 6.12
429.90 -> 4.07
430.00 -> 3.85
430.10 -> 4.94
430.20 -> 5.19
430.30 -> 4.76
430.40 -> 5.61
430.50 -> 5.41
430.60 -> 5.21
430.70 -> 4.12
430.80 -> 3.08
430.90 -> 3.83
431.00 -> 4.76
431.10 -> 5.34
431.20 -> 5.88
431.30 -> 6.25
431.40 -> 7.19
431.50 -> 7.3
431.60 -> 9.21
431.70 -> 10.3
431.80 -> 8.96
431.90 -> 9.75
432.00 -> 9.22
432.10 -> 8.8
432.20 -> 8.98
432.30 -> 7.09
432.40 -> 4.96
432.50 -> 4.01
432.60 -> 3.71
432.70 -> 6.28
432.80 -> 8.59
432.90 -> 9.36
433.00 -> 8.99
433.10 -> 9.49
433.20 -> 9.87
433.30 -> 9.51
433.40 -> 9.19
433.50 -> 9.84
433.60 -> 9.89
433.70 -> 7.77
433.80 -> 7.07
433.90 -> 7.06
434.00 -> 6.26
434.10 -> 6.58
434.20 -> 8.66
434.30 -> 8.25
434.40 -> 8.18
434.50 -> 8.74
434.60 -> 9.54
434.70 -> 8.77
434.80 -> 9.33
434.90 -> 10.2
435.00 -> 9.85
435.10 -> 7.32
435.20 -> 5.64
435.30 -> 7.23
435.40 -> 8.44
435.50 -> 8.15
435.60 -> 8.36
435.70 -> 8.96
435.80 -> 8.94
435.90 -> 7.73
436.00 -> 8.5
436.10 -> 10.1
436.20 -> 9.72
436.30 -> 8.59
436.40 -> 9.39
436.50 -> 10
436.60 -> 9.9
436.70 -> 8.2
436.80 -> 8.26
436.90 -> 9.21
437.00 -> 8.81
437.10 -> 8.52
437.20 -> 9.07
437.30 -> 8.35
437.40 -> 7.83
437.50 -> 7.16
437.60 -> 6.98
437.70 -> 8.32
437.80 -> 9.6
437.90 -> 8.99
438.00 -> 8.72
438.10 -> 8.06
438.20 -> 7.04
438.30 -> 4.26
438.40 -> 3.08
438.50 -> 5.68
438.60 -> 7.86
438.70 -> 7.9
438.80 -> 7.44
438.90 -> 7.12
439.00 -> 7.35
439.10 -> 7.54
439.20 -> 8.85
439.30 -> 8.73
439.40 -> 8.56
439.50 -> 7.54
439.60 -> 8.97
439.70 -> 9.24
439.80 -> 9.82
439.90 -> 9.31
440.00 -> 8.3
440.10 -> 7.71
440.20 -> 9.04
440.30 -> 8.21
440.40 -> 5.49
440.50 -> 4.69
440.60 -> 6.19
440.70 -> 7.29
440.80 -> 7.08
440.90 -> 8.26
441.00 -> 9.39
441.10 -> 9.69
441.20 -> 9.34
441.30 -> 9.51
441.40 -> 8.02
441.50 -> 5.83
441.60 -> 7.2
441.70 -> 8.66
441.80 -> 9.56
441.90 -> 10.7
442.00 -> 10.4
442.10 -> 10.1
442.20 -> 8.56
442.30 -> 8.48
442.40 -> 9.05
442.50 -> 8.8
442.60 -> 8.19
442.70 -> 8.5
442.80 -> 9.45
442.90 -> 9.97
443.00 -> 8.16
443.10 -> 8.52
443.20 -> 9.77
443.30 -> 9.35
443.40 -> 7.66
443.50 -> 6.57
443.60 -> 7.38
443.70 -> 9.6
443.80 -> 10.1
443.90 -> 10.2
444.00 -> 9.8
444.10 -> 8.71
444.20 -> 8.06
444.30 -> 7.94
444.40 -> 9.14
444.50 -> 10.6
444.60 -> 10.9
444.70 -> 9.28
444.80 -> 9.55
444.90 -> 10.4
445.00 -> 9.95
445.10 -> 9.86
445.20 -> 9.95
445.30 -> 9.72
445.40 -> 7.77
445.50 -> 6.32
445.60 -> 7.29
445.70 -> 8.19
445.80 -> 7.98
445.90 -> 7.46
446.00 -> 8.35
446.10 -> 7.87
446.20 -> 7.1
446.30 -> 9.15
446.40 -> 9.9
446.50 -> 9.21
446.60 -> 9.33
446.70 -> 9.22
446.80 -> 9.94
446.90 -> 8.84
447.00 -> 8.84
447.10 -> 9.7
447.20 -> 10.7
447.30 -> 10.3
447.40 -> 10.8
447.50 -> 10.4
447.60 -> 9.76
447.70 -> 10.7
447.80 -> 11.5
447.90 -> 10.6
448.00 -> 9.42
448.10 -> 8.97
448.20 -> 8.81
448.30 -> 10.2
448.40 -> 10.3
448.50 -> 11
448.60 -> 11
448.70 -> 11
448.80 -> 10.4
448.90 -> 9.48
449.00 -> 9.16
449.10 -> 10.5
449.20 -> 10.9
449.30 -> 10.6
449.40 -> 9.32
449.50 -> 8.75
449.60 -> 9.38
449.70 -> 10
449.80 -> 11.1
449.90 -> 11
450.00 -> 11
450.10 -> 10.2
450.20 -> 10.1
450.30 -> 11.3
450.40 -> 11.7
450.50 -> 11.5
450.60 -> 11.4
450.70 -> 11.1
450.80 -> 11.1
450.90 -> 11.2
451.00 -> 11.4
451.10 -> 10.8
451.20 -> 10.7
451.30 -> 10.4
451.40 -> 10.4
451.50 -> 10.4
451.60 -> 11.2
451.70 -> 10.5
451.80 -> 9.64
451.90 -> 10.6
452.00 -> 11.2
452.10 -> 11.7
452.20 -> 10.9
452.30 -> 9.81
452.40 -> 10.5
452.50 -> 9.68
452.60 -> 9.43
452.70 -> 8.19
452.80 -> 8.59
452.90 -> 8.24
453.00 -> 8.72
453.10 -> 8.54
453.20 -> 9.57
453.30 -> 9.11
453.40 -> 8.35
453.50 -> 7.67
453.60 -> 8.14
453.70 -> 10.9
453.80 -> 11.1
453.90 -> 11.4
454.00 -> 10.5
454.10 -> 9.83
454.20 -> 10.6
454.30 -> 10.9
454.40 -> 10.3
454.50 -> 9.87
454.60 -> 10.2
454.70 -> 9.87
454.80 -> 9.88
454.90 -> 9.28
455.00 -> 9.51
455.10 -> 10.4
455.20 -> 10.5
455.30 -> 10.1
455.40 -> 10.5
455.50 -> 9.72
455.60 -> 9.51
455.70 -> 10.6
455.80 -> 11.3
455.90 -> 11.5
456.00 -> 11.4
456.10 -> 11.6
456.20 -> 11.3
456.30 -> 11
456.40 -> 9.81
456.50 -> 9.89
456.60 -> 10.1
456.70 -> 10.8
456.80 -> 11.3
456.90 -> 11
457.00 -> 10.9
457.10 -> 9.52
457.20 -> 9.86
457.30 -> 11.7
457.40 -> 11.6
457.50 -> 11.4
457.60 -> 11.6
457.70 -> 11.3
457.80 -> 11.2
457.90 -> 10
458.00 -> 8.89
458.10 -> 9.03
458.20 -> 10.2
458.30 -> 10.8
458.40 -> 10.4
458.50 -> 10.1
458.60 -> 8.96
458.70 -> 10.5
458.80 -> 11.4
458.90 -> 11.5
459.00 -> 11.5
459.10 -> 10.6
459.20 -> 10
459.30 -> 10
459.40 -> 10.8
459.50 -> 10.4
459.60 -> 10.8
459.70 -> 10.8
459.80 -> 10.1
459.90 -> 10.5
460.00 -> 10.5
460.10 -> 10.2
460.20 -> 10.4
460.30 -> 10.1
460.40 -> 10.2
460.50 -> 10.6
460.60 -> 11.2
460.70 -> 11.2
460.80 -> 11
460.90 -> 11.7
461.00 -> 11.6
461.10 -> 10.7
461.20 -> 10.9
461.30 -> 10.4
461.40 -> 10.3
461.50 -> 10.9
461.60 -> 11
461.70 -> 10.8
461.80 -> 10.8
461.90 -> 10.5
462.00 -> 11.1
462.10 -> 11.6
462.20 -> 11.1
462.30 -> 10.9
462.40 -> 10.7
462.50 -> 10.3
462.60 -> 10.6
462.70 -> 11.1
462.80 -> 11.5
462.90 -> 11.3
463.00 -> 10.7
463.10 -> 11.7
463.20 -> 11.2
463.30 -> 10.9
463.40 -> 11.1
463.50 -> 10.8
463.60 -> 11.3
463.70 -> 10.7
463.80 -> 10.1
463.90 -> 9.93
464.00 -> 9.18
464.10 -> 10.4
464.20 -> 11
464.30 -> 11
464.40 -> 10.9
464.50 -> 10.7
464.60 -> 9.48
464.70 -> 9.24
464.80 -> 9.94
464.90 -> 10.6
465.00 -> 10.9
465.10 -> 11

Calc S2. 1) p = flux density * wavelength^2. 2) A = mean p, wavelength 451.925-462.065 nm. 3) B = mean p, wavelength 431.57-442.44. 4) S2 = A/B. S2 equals 1.4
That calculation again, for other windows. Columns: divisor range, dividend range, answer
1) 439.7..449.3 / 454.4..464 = 1.25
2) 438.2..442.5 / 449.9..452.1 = 1.43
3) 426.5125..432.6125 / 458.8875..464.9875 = 1.94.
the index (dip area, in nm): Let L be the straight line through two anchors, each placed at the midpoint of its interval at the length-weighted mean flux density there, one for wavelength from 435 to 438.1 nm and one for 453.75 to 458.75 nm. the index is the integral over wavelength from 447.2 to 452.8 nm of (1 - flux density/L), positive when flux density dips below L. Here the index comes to -0.32 nm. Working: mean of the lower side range 8.51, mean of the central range 10.4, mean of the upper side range 10.5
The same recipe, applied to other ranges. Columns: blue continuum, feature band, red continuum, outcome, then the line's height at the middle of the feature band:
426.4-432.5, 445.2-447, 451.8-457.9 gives 0.09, 8.93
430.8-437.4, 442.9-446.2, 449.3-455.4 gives 0.17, 9.29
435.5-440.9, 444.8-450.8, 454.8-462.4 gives -0.33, 9.26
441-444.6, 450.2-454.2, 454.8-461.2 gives -0.10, 9.95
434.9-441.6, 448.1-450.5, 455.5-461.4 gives -0.21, 9.49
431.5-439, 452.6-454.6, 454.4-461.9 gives 0.11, 10.1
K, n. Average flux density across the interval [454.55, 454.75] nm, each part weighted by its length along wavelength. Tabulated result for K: 10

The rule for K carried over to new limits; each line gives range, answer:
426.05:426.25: 5.88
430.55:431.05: 4.2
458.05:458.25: 9.61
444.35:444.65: 10.2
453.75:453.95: 11.2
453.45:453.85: 9.45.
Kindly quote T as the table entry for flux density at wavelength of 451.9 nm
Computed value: 10.6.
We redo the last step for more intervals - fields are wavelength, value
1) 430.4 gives 5.61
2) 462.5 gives 10.3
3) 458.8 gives 11.4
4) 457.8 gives 11.2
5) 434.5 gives 8.74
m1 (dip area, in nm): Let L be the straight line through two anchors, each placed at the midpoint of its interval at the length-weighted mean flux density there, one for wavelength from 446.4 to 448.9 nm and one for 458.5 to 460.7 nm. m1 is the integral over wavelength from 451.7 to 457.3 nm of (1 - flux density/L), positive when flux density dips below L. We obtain 0.110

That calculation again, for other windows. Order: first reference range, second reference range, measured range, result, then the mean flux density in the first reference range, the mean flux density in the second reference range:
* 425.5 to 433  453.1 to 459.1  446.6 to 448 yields -0.14 nm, 6.55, 10.4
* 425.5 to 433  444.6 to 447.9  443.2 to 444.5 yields 0.01 nm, 6.55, 9.28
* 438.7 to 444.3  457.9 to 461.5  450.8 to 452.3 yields -0.18 nm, 8.46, 10.5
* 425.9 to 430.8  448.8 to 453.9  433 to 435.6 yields -0.44 nm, 6.22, 10.2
